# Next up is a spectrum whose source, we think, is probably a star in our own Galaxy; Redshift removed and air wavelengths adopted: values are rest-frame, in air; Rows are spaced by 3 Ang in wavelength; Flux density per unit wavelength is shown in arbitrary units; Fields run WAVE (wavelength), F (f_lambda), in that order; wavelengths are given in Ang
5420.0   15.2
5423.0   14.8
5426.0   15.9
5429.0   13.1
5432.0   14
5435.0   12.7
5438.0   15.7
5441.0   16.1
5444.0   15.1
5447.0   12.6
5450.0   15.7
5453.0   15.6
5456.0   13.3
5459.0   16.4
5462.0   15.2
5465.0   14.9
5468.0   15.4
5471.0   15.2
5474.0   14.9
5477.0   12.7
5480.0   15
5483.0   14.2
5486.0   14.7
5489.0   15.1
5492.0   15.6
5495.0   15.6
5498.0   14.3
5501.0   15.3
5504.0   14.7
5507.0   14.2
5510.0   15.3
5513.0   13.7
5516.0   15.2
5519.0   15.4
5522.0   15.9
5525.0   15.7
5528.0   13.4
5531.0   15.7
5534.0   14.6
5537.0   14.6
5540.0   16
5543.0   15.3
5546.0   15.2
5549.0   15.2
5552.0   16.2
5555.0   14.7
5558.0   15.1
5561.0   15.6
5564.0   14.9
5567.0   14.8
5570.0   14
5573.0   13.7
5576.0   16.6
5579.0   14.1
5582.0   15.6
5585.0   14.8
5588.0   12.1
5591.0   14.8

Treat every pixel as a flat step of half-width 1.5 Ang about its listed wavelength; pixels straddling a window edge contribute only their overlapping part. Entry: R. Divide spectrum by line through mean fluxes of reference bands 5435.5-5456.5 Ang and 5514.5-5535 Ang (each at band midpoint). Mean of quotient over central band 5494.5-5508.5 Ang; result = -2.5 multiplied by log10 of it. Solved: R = 0.02 mag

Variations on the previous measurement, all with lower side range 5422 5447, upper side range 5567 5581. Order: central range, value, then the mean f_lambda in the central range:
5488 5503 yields -0.04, 15.2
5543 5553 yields -0.06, 15.5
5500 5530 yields -0.02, 14.9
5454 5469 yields -0.04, 15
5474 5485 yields 0.03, 14.1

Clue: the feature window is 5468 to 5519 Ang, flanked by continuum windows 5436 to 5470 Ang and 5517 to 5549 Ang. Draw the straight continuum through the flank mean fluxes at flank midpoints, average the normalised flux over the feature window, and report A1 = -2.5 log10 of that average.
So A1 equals 0.03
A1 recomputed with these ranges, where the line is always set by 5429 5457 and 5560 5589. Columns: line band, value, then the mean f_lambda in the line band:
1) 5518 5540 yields -0.04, 15.1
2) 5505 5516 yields 0.00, 14.5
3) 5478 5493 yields -0.02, 14.8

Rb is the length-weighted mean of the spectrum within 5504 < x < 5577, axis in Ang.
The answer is 15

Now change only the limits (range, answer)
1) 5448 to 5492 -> 14.9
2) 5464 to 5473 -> 15.2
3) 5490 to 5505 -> 15.1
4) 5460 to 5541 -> 14.9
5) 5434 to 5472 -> 14.9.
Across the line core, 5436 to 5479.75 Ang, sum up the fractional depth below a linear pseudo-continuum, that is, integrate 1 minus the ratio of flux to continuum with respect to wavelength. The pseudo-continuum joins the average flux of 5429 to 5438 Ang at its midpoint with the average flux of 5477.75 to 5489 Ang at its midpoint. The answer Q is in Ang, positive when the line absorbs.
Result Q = -2.4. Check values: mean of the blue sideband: 13.7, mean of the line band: 14.9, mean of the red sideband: 14.6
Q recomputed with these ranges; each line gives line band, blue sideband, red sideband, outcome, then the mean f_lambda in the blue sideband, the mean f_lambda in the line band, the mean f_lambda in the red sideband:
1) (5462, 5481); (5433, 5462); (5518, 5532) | 0.3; 14.8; 14.7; 15.2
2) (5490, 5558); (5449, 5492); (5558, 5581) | -1.0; 14.9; 15.1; 14.8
